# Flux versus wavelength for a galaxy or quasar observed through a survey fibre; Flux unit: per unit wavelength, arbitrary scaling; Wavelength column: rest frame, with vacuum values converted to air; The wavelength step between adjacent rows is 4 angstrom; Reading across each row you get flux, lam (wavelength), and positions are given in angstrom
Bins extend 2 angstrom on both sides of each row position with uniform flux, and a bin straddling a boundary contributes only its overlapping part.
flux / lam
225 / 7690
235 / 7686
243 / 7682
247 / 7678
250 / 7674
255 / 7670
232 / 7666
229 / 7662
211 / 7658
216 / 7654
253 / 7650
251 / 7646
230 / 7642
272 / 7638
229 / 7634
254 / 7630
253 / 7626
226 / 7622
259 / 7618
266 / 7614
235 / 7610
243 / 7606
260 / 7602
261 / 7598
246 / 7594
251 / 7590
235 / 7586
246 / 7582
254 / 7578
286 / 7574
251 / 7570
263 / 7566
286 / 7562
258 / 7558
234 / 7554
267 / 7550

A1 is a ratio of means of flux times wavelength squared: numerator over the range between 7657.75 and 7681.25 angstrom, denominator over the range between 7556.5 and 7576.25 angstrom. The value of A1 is 0.92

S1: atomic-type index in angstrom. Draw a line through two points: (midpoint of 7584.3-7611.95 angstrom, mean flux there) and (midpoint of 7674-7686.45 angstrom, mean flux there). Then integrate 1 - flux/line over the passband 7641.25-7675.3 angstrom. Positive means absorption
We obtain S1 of 1.2 angstrom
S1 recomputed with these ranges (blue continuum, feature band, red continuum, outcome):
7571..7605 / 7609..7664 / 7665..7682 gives 1.79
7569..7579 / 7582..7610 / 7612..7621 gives 1.49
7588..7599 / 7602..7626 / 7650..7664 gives -0.48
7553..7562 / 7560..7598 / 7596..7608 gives -0.34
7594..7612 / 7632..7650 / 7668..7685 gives 0.16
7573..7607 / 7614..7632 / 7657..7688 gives -0.20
